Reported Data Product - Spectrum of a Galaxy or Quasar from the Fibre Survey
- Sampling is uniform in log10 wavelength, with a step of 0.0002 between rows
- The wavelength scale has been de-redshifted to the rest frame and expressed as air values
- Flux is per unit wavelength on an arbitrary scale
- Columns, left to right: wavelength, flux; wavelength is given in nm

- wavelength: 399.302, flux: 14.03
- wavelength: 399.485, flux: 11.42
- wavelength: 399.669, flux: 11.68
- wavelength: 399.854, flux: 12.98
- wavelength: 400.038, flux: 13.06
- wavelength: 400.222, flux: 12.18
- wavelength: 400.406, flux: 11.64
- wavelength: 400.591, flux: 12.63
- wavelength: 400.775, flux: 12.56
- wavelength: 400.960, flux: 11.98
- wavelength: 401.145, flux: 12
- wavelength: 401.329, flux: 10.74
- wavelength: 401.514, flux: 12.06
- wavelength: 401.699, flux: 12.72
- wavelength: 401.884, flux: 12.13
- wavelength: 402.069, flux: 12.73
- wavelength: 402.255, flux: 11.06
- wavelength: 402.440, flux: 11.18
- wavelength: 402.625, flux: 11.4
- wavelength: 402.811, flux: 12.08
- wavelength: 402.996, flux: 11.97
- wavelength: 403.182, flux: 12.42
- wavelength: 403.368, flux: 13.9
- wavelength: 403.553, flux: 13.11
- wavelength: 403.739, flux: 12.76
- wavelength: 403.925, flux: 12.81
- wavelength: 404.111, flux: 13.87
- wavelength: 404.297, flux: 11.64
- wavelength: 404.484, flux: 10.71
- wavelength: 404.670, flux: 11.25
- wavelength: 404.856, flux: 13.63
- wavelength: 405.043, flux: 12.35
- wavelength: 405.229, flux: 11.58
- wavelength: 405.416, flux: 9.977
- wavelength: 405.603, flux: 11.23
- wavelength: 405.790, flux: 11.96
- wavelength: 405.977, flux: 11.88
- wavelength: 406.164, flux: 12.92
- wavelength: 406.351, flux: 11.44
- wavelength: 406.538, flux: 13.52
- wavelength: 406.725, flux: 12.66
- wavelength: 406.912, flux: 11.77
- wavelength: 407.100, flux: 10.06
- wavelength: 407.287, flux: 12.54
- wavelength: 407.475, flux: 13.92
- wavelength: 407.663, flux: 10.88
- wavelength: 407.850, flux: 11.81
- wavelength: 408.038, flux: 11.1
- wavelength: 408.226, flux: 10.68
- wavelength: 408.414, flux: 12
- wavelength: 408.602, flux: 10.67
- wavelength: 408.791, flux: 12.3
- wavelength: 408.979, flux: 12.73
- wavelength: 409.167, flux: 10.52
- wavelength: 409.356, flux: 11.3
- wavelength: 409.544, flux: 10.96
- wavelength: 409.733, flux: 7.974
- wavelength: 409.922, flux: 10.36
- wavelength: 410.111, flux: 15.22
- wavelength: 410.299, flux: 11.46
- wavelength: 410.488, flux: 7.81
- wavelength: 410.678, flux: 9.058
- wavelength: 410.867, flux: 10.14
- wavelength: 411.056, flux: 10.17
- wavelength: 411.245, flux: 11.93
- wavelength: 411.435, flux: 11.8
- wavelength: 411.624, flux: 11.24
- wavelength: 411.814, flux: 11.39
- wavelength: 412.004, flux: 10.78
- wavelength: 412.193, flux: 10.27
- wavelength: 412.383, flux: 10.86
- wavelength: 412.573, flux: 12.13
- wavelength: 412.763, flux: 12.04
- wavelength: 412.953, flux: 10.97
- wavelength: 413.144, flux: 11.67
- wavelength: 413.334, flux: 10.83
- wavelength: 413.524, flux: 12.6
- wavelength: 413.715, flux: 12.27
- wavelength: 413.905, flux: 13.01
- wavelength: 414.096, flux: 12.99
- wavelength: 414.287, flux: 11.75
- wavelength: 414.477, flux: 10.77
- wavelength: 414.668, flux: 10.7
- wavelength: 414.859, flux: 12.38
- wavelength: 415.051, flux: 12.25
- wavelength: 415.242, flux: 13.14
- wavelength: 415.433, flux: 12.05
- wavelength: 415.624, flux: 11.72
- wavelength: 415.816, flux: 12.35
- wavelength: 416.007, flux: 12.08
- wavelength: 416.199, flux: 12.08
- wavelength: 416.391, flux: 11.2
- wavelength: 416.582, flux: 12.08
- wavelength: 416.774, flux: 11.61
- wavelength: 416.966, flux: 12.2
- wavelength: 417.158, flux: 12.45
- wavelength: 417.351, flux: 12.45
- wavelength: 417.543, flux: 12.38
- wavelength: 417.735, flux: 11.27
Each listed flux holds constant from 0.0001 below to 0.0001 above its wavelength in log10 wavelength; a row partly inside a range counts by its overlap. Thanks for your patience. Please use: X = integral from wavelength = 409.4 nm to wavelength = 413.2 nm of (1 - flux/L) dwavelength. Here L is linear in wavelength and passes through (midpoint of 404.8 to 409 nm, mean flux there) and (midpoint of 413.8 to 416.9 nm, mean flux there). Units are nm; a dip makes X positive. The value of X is 0.33 nm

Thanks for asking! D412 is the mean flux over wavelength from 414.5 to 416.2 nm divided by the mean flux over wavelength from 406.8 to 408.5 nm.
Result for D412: 1.0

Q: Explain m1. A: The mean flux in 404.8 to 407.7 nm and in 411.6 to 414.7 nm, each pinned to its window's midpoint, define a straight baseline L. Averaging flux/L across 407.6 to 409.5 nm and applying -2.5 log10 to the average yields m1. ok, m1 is 0.04 mag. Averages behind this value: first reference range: 12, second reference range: 11.6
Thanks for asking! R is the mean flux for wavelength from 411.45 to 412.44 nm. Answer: 11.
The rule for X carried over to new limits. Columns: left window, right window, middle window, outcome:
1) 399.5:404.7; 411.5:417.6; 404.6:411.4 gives 0.33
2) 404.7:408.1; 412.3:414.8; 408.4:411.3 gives 0.24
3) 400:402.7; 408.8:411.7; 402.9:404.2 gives -0.14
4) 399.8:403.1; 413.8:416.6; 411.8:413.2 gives 0.09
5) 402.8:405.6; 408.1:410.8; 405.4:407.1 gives -0.03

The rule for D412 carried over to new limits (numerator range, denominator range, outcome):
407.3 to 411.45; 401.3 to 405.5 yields 0.92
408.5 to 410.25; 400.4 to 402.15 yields 0.93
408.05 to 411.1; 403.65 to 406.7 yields 0.90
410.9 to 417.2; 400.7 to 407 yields 0.97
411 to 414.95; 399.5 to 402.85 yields 0.96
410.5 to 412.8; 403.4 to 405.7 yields 0.89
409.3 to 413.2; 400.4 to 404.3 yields 0.89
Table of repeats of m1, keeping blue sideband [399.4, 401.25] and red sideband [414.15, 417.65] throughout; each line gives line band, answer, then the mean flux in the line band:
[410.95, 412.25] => 0.089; 11.1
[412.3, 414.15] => 0.010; 11.9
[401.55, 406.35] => 0.004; 12.1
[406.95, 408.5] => 0.044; 11.6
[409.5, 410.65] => 0.150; 10.5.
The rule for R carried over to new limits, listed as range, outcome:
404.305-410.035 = 11.6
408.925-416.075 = 11.4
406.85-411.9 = 11.2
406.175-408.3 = 11.9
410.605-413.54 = 11.1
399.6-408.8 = 12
